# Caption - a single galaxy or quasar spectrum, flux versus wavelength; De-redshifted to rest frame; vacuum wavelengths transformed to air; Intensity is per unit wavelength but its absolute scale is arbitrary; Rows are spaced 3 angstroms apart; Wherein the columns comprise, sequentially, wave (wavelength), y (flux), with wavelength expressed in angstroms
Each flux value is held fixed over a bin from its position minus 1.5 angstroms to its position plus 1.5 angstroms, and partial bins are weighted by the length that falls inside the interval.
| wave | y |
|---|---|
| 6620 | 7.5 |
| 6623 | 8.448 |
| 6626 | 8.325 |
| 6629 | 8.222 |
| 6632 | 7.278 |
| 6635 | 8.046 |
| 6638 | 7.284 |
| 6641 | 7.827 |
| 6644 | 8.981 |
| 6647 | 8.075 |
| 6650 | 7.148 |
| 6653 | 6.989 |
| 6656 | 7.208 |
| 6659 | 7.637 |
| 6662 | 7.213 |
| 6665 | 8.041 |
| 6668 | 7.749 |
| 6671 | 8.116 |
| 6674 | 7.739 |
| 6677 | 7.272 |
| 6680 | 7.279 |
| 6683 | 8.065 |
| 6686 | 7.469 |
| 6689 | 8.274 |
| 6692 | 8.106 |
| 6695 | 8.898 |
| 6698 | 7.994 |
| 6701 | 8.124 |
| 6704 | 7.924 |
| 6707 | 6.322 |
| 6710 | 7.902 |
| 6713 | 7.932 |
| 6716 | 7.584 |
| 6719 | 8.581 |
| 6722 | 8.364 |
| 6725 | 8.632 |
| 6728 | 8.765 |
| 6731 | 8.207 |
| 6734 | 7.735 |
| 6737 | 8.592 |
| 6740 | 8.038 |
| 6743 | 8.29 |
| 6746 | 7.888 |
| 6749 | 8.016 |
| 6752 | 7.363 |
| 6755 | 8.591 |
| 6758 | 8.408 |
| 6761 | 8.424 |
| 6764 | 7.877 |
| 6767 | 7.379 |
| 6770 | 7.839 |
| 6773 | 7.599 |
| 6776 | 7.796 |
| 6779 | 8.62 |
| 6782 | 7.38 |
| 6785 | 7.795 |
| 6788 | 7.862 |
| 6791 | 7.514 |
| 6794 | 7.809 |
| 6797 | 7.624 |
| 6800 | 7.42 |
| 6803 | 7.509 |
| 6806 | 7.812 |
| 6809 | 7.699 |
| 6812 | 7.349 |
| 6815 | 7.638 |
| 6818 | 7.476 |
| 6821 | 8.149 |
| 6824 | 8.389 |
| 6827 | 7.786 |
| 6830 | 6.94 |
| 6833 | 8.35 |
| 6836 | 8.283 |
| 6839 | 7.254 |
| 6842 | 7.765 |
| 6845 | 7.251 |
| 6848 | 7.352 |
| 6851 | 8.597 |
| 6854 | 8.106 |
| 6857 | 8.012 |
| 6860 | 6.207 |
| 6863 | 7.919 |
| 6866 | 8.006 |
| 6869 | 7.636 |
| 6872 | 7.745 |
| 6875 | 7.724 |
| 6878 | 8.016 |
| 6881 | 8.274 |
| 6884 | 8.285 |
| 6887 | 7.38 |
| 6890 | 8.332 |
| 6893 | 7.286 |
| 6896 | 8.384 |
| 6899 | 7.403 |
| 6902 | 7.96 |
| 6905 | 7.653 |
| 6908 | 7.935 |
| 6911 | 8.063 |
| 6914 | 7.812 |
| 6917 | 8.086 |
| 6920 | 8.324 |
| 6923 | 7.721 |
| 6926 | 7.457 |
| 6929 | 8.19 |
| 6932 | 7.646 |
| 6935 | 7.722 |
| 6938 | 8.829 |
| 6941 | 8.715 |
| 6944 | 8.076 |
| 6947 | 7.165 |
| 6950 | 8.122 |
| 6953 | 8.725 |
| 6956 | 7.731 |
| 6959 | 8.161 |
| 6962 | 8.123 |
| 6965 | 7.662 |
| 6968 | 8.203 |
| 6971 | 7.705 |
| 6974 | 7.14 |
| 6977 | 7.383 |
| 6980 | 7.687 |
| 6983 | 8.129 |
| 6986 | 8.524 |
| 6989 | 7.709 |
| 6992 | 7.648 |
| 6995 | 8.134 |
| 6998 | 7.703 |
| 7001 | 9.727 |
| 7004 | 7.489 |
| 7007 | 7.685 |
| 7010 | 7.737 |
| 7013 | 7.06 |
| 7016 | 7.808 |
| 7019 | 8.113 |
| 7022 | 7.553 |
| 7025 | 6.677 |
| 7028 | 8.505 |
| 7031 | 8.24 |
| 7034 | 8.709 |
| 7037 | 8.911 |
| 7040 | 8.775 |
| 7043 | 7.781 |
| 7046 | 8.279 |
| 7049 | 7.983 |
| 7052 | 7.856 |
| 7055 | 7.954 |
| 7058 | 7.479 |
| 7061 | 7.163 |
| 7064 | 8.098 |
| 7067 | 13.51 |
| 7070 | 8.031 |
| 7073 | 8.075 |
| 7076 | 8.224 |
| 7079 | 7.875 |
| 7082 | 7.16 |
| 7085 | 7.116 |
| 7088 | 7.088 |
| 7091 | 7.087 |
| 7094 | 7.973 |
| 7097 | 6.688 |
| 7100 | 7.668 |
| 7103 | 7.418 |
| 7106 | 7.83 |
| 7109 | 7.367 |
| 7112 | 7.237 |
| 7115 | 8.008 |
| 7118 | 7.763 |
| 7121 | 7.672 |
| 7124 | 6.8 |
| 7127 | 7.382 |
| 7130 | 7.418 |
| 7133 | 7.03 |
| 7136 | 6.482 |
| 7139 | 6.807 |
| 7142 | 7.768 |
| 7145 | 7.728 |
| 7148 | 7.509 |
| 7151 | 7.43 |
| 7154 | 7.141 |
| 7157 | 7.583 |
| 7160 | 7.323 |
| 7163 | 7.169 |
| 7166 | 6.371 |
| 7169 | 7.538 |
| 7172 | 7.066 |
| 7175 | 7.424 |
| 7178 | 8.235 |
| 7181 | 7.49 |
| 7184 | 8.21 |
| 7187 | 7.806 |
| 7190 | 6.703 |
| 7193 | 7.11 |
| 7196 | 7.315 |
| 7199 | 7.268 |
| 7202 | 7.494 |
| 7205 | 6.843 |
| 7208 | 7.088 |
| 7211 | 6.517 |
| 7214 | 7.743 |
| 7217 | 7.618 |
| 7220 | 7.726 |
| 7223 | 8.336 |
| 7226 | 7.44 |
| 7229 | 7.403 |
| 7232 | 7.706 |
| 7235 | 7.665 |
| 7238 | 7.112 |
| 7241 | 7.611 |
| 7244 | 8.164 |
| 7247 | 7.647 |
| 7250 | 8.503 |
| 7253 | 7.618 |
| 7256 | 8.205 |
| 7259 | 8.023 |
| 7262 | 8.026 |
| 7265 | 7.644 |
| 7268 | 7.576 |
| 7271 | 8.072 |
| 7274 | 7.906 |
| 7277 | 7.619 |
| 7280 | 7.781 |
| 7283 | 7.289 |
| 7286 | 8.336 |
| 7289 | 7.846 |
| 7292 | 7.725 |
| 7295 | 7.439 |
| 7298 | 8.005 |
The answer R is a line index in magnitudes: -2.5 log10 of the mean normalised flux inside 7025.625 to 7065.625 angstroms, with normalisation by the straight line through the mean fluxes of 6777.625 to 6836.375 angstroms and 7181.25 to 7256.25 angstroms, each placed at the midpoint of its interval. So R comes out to -0.07 mag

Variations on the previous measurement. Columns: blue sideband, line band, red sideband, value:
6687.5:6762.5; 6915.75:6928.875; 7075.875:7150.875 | -0.02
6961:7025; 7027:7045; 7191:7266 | -0.09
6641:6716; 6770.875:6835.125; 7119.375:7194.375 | -0.01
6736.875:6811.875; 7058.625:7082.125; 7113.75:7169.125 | -0.16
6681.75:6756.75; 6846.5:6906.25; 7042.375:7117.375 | 0.02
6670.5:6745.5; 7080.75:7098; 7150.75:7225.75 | 0.05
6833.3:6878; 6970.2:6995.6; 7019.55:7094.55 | 0.03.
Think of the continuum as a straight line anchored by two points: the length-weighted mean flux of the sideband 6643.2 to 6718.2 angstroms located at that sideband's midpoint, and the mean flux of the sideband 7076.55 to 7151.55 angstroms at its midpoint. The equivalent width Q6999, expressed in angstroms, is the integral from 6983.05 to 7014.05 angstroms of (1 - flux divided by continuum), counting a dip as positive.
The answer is -2.0 angstroms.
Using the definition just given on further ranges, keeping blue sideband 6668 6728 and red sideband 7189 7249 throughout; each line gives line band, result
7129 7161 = 0.94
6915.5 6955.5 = -1.76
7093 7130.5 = 0.35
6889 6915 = -0.39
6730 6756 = -0.56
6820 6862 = 0.33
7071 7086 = -0.29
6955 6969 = -0.53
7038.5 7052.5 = -1.01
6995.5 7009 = -0.86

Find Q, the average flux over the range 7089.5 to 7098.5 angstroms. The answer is 7.25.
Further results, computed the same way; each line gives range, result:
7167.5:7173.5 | 7.3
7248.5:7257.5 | 8.11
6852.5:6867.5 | 7.65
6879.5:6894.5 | 7.91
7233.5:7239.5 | 7.39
